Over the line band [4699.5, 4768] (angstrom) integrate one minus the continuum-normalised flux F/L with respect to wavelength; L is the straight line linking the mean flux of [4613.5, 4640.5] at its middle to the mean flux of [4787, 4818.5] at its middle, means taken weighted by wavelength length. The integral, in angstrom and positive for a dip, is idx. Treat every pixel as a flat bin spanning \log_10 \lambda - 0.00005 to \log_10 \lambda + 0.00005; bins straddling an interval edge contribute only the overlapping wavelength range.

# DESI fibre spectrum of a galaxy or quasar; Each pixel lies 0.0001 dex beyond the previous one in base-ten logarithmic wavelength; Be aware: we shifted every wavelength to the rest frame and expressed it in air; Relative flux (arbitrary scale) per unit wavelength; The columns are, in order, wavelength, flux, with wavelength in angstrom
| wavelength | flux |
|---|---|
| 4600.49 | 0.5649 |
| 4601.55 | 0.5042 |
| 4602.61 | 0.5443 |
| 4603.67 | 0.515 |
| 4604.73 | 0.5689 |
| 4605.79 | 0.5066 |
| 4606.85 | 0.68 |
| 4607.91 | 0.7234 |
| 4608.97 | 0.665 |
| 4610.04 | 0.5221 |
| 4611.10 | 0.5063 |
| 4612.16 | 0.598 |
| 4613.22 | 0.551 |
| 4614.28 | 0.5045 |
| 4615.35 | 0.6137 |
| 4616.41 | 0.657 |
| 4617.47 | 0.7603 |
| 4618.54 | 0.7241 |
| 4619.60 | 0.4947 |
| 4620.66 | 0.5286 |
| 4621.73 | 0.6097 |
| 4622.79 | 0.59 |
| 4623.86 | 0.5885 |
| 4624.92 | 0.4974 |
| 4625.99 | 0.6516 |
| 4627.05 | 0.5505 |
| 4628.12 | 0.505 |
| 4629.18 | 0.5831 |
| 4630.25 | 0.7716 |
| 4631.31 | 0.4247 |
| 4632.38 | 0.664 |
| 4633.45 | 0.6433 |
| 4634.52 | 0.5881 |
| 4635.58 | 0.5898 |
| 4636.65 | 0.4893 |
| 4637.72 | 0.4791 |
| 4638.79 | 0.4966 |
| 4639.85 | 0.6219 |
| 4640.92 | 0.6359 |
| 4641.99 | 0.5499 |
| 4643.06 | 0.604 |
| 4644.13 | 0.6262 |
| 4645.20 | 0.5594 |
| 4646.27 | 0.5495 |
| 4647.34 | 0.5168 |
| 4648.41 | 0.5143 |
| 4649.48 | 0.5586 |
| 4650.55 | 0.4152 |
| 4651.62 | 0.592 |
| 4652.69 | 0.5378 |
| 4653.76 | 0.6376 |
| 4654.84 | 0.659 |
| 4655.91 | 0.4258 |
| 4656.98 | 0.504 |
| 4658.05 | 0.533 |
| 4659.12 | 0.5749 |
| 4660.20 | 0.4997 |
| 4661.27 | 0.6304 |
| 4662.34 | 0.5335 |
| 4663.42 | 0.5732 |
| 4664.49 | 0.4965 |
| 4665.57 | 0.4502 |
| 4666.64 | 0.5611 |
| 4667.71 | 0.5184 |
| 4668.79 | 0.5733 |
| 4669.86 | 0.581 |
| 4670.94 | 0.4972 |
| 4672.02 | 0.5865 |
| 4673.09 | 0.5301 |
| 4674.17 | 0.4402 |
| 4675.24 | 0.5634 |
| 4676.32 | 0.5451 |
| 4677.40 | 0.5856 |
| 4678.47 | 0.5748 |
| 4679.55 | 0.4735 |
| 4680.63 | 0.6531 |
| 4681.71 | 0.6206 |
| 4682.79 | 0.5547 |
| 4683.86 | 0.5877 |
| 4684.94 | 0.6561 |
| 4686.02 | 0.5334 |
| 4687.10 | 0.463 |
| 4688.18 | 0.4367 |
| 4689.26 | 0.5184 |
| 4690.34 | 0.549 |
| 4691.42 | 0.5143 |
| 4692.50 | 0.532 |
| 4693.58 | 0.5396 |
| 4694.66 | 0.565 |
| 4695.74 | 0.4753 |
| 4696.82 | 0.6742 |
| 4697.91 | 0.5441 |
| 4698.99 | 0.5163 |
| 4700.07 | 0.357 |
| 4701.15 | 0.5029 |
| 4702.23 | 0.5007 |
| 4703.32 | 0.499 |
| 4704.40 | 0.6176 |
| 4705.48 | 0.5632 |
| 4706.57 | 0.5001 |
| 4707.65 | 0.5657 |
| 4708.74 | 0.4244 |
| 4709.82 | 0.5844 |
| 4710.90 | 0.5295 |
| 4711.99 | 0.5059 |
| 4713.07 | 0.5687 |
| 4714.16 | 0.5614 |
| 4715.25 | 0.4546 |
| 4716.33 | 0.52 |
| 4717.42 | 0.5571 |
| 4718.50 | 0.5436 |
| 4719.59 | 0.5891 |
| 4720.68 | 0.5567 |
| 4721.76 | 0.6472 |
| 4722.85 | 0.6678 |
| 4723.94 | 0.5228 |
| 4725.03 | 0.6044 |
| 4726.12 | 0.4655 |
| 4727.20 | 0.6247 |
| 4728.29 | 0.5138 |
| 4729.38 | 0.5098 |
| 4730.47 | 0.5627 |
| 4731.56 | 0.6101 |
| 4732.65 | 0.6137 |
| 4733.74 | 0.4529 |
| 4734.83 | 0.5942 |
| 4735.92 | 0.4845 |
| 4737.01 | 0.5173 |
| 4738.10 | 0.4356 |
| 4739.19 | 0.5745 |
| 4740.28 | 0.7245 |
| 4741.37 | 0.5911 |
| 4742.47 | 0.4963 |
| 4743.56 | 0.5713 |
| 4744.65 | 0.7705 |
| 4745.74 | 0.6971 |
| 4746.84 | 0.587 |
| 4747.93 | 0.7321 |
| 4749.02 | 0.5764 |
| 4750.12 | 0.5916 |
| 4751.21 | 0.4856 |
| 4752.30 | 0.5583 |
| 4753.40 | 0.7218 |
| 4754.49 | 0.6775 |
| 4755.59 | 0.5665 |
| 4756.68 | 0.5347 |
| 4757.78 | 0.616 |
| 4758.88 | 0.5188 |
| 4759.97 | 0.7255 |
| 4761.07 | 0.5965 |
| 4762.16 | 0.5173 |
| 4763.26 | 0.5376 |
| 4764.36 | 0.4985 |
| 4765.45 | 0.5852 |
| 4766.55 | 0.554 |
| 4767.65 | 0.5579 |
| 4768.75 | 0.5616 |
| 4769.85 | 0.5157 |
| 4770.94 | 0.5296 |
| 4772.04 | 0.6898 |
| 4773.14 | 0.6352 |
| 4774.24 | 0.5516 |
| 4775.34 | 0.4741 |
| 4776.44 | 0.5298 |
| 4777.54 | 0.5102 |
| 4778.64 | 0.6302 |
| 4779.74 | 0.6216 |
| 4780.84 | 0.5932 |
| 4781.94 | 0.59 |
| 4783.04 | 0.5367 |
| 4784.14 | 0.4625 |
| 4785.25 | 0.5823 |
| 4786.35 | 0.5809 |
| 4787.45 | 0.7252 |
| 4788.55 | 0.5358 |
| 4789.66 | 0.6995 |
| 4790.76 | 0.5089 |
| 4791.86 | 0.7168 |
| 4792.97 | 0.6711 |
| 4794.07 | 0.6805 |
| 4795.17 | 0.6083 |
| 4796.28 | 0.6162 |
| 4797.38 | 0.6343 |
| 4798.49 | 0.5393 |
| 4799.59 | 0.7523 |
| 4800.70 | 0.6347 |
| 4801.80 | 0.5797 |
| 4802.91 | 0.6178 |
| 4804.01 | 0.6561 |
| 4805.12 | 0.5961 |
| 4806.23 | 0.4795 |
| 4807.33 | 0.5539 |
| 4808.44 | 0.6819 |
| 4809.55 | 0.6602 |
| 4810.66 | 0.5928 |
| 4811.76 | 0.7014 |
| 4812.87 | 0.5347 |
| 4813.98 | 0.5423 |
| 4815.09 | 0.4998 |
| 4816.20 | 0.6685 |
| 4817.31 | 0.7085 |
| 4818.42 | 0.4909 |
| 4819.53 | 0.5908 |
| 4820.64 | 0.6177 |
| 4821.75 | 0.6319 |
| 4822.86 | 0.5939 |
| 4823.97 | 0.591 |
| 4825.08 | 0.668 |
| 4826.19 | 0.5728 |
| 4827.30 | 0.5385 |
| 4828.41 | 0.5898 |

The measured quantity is 4.7 angstrom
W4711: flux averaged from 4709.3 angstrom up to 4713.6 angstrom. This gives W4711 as 0.547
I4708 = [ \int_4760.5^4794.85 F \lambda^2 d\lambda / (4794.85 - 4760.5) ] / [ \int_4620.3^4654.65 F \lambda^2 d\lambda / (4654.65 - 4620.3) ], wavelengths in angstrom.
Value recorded 1.08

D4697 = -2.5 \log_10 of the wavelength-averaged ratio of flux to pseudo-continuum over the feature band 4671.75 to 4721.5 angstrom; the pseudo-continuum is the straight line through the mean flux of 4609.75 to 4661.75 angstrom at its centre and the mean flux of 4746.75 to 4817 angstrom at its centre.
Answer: 0.08 mag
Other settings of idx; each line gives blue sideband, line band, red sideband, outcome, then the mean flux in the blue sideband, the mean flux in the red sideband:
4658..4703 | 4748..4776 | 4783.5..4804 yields 0.90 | 0.538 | 0.62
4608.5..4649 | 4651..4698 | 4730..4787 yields 2.55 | 0.579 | 0.578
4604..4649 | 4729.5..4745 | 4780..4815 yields 0.82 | 0.583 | 0.607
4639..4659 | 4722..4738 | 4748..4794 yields 0.66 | 0.557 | 0.585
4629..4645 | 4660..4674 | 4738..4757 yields 1.23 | 0.584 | 0.61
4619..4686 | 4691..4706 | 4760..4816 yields 1.08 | 0.559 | 0.591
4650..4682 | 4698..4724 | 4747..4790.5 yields 1.17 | 0.545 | 0.582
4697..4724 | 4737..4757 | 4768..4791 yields -1.64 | 0.538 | 0.575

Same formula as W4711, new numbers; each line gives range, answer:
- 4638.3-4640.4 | 0.563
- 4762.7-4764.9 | 0.517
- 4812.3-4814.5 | 0.539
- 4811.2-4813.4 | 0.62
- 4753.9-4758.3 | 0.6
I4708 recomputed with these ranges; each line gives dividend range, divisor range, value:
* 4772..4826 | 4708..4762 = 1.08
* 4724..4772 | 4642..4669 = 1.10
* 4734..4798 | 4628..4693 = 1.11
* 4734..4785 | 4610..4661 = 1.07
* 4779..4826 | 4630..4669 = 1.17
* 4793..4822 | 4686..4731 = 1.19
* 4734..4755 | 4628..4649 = 1.09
